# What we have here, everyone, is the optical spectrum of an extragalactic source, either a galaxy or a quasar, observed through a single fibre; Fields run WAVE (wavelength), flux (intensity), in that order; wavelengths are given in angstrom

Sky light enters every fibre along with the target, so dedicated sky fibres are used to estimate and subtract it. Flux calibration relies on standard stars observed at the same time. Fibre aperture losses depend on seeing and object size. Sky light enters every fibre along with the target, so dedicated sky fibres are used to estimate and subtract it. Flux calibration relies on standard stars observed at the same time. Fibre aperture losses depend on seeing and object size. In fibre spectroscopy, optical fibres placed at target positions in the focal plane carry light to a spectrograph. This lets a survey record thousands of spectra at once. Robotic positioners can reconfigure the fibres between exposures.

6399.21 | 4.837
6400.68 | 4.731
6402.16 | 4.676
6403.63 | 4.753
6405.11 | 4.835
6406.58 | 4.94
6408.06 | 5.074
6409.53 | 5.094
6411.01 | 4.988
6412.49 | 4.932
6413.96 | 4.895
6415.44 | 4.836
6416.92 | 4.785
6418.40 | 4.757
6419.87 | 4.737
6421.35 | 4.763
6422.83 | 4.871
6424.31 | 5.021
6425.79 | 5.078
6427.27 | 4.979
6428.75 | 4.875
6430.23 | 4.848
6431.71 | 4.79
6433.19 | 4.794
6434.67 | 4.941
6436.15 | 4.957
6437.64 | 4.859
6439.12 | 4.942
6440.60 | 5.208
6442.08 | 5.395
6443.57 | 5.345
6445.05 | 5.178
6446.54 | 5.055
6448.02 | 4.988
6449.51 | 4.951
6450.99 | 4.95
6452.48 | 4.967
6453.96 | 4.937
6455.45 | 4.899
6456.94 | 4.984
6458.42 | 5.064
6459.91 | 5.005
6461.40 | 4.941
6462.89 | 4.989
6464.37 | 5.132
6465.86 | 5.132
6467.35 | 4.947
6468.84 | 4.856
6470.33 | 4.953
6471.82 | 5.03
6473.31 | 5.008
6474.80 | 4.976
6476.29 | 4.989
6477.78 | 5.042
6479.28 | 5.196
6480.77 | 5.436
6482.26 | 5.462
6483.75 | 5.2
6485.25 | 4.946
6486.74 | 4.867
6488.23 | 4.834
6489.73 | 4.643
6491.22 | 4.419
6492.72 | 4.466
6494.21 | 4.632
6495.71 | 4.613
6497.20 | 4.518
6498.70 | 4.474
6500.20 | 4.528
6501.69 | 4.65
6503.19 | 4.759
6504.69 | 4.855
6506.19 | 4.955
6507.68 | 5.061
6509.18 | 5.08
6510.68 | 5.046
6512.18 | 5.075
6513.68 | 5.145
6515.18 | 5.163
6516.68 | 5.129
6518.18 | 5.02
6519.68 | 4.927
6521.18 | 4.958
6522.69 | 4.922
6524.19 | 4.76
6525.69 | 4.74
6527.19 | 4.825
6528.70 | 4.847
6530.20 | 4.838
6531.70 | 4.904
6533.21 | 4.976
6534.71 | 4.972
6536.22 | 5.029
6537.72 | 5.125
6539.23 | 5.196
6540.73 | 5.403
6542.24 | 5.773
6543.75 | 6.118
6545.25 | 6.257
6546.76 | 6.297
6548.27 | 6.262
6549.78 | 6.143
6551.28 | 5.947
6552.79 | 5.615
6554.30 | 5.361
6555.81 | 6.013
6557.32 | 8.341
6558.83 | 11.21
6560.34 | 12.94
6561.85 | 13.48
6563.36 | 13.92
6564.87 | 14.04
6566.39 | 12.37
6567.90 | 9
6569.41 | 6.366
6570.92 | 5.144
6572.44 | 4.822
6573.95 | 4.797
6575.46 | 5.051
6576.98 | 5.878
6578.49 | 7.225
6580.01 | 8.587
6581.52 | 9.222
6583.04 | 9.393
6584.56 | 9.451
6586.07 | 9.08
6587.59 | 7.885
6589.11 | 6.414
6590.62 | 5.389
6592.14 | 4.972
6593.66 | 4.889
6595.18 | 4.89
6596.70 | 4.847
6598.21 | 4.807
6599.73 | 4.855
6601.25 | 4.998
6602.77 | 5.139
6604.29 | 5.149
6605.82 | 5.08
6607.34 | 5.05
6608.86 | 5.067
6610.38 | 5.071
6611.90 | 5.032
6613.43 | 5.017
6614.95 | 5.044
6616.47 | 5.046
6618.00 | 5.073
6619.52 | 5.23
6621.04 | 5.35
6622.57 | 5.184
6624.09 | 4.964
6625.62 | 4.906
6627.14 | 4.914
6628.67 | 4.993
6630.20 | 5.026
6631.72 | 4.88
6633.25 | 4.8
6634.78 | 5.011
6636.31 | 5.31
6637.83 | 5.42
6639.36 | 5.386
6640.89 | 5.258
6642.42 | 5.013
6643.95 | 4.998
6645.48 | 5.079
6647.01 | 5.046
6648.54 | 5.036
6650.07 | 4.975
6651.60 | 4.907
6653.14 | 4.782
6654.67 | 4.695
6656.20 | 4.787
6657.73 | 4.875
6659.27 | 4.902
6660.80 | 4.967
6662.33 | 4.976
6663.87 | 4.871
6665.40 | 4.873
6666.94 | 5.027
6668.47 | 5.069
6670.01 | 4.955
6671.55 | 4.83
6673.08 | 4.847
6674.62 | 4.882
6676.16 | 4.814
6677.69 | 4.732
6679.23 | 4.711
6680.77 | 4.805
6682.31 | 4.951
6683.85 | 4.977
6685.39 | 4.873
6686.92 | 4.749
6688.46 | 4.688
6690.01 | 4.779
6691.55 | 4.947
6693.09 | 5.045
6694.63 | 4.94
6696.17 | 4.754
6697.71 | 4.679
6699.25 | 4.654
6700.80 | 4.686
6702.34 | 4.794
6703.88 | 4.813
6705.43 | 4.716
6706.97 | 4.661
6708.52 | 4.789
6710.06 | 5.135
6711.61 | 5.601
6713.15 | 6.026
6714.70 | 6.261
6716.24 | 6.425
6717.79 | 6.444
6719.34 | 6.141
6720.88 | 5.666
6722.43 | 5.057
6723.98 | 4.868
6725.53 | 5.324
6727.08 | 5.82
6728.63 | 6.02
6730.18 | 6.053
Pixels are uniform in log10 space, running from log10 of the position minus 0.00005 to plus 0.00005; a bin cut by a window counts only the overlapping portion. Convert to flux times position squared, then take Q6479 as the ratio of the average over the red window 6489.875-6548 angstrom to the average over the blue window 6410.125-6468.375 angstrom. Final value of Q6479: 1.04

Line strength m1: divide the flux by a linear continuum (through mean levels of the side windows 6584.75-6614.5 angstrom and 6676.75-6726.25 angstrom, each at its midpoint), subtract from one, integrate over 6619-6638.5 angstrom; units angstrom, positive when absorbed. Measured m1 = 1.21 angstrom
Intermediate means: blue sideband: 5.53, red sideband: 5.12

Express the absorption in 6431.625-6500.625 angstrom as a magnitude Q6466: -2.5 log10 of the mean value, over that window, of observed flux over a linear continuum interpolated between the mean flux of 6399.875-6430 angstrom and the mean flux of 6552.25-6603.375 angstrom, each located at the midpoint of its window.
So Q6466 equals 0.15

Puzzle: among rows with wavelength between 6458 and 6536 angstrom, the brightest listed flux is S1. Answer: 5.462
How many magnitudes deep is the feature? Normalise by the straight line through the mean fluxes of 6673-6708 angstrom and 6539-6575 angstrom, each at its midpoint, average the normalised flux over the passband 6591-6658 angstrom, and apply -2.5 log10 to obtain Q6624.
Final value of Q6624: 0.24 mag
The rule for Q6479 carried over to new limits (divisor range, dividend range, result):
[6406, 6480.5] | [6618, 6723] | 1.09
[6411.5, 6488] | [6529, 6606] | 1.42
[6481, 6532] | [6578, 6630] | 1.23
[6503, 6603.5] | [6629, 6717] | 0.81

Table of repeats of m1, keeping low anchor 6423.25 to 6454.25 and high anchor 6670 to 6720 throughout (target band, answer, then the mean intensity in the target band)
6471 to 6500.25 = 0.8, 4.87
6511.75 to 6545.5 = -0.6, 5.12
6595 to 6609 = 0.1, 4.99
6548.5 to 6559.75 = -4.4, 7.01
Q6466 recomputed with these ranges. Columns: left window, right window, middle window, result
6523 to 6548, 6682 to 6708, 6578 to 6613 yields -0.207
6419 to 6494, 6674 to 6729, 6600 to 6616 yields 0.004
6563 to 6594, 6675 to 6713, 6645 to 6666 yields 0.186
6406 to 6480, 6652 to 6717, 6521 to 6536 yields 0.021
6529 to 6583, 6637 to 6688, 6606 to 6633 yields 0.163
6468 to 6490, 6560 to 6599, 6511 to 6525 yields 0.216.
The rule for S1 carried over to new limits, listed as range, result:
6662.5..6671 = 5.069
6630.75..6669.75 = 5.42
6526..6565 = 14.04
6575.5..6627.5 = 9.451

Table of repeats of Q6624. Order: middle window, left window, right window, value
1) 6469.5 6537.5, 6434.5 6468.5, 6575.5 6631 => 0.08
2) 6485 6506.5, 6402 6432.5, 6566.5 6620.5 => 0.16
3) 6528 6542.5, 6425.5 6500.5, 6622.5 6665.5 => -0.03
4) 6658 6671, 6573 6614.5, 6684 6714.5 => 0.07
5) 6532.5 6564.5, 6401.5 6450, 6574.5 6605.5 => -0.20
